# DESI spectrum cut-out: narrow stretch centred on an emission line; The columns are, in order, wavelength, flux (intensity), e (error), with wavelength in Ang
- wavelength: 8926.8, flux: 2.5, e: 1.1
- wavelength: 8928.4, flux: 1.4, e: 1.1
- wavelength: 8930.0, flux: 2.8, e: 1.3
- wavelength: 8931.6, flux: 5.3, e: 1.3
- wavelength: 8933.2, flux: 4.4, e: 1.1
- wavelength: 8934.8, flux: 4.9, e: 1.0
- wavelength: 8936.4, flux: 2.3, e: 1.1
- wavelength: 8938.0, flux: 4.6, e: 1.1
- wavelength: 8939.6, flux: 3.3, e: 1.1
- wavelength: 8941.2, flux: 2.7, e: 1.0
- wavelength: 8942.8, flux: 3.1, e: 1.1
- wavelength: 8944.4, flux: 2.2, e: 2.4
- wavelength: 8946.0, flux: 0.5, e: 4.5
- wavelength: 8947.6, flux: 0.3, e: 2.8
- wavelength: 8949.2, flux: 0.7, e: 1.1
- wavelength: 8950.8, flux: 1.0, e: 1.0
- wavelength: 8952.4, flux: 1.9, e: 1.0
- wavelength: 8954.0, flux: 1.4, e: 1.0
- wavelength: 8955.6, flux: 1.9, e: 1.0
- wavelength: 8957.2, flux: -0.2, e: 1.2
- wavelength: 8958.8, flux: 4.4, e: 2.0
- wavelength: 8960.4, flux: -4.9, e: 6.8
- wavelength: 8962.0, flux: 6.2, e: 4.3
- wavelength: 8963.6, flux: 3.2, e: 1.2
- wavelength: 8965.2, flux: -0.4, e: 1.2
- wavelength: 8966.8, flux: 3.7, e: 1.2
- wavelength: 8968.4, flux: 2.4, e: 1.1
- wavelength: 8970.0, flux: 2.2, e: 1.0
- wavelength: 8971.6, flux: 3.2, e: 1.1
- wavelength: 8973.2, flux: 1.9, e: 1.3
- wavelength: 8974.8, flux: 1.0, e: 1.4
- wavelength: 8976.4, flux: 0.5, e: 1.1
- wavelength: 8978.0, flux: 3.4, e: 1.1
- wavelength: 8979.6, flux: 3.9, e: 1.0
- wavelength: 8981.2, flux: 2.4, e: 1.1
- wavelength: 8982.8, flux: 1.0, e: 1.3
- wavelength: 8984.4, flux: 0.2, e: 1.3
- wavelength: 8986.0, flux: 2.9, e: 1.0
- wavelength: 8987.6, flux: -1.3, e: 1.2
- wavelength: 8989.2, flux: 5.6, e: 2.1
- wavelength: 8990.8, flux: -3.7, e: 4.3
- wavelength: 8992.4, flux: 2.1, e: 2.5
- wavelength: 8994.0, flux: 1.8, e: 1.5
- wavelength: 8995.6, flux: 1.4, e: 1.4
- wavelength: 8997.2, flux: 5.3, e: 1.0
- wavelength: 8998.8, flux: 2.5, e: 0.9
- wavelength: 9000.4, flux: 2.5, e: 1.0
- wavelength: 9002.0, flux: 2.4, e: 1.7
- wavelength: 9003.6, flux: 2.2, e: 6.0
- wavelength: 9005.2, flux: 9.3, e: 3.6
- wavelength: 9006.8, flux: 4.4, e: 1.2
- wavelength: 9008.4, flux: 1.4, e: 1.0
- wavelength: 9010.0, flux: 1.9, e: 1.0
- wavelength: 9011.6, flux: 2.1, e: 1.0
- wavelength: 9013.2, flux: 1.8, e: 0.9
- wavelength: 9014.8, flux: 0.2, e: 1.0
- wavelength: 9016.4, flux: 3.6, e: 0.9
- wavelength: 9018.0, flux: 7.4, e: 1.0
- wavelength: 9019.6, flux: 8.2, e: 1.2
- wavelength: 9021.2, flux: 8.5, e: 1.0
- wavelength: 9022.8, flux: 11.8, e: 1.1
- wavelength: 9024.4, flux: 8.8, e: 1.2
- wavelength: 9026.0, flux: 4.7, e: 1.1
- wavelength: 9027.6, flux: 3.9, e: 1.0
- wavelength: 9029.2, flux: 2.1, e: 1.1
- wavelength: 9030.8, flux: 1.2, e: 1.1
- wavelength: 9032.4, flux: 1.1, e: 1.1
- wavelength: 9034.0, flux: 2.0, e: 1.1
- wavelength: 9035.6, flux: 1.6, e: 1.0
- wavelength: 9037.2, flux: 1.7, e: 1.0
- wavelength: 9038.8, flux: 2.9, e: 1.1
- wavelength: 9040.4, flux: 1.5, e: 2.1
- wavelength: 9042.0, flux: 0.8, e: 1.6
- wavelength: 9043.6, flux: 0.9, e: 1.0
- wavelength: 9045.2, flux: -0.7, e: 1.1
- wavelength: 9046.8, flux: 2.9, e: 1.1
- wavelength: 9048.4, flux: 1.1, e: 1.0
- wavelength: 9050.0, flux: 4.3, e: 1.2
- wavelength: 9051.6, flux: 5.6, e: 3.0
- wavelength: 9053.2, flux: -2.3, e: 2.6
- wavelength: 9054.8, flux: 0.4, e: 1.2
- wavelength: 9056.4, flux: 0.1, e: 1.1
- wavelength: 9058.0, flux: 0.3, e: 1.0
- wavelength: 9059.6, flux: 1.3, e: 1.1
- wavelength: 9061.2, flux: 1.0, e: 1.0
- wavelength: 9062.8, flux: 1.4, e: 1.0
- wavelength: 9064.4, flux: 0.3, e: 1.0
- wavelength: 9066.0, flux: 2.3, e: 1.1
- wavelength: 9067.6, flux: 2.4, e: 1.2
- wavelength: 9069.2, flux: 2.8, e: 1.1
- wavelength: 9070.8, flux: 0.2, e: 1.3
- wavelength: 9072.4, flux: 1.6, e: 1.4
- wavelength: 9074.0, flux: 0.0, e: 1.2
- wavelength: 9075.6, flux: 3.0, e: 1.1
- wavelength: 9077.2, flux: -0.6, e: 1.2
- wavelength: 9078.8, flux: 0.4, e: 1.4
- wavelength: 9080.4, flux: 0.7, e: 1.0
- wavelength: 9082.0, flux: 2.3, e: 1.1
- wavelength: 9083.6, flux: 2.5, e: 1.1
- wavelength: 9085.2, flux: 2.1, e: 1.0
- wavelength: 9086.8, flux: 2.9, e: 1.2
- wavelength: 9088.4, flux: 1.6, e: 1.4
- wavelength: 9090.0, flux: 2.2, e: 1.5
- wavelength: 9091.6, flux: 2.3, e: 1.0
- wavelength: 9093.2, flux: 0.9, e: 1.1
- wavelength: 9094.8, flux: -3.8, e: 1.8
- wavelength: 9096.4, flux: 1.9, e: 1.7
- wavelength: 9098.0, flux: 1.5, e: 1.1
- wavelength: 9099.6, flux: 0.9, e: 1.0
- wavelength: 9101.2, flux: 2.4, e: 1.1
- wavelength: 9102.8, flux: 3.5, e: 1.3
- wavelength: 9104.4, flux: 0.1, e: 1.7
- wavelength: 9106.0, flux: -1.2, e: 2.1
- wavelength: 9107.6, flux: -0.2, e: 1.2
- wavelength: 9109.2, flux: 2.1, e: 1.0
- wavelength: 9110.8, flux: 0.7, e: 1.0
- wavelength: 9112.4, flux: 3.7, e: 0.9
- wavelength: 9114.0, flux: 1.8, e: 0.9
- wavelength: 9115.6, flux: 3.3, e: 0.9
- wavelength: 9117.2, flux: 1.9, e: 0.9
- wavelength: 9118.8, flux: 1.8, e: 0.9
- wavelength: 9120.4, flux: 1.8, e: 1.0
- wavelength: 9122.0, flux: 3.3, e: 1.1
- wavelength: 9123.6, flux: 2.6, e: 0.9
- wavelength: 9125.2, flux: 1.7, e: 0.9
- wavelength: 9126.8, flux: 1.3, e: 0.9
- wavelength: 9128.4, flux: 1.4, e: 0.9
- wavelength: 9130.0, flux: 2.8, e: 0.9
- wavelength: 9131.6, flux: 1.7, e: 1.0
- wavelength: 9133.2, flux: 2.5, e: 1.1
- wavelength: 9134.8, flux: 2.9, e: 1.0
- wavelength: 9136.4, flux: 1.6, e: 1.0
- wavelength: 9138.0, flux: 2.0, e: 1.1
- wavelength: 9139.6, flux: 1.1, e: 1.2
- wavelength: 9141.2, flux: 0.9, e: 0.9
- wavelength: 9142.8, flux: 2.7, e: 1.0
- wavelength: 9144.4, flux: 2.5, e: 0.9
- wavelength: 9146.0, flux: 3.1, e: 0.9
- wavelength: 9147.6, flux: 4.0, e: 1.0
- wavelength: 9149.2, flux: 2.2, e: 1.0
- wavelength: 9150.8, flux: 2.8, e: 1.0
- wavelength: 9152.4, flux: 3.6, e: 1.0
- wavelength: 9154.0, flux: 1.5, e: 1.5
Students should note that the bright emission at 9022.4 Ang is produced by [O III]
